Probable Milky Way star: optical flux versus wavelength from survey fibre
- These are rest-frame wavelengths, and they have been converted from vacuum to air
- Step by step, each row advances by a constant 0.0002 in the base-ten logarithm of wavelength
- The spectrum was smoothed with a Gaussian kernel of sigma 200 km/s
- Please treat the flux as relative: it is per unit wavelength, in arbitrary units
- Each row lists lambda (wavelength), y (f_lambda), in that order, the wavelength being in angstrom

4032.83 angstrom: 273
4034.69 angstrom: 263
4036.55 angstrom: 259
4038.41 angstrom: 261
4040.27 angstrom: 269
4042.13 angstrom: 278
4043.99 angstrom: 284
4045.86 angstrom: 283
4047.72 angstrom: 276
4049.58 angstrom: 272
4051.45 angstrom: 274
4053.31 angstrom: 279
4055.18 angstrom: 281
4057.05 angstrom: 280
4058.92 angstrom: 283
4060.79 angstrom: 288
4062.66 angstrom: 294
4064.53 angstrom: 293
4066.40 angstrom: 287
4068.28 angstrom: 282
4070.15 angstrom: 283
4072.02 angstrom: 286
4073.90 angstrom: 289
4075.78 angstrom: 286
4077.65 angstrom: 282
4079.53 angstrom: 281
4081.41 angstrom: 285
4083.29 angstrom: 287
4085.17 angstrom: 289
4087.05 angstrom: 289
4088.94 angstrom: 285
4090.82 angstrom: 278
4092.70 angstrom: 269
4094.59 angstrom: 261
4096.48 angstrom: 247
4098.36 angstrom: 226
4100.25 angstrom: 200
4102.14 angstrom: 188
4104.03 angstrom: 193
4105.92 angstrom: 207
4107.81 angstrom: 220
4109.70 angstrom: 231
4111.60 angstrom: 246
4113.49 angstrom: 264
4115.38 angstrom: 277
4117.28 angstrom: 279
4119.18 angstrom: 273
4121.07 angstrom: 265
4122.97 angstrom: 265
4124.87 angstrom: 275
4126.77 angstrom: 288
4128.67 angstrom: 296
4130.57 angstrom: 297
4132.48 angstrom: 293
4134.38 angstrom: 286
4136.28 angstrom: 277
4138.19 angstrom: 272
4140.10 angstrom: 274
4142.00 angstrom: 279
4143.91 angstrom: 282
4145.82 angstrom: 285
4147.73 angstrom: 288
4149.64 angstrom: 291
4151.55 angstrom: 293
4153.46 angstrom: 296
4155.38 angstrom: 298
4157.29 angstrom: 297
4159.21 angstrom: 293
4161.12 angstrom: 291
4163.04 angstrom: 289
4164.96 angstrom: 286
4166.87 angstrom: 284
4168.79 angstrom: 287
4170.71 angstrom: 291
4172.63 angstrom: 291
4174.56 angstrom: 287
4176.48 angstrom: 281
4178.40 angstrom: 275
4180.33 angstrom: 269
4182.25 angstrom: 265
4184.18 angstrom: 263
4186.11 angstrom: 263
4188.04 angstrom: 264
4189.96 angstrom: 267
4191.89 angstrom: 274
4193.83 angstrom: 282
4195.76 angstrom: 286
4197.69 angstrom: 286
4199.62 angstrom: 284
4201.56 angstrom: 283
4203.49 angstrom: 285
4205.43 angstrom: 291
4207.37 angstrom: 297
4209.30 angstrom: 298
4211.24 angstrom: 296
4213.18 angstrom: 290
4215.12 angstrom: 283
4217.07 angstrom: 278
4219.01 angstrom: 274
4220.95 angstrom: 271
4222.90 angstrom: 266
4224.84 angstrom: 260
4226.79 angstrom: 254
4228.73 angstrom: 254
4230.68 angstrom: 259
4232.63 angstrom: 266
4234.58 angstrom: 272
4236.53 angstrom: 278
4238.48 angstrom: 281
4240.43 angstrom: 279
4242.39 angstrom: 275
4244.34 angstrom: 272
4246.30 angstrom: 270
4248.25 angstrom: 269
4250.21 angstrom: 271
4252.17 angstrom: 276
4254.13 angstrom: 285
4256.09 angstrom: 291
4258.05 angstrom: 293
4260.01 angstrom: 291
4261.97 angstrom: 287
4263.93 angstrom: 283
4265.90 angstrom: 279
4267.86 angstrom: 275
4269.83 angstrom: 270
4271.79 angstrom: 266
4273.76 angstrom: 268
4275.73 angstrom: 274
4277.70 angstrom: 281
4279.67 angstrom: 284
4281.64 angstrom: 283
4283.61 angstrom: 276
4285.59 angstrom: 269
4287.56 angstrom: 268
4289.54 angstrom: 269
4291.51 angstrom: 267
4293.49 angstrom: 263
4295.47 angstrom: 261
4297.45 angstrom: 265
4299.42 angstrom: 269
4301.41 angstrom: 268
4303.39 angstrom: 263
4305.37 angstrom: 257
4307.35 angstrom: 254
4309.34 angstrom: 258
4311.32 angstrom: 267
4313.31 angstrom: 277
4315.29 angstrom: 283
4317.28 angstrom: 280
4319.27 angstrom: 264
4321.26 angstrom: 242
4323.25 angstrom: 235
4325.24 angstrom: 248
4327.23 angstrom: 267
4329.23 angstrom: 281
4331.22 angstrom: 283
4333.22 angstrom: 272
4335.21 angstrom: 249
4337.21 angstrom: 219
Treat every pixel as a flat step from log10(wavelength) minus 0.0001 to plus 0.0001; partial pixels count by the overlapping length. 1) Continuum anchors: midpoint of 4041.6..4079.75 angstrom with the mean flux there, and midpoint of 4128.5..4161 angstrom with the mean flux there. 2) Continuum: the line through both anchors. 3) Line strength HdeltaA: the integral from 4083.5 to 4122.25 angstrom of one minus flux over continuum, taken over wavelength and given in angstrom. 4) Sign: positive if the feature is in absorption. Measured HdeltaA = 4.8 angstrom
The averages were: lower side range 283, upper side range 288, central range 250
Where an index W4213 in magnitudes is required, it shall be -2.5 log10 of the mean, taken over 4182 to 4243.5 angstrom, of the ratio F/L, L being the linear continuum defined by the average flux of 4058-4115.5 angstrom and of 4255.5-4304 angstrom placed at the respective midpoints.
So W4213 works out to -0.02 mag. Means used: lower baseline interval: 263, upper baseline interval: 274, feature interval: 276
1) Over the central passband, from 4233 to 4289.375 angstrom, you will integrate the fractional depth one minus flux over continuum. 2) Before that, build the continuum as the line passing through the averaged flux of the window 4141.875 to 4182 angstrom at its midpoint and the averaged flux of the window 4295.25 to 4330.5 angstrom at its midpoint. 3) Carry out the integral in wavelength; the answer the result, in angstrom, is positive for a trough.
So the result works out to -1.2 angstrom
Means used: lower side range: 287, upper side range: 264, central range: 277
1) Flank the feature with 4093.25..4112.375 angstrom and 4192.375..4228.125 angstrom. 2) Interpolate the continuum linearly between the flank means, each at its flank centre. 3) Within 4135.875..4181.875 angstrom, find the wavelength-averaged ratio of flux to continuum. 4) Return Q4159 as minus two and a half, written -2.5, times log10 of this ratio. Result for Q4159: -0.13 mag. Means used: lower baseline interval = 223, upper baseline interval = 281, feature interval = 286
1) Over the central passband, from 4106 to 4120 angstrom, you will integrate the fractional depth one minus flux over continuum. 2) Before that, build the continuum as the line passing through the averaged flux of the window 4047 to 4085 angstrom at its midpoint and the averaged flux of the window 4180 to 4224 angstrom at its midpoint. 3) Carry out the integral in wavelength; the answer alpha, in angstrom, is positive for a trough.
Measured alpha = 1.5 angstrom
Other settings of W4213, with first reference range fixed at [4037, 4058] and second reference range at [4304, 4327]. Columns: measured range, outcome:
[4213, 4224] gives -0.04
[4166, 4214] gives -0.05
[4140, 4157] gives -0.07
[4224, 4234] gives 0.03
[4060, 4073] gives -0.05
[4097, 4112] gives 0.26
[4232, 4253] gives -0.04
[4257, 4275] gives -0.06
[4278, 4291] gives -0.05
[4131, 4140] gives -0.04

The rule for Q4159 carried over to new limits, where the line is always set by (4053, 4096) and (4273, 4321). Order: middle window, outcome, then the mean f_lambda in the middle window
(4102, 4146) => 0.06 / 264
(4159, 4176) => -0.04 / 288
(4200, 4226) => -0.03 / 282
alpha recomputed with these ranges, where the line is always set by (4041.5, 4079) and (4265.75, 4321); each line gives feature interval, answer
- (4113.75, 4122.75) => 0.24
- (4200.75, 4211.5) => -0.67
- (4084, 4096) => 0.16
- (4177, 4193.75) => 0.43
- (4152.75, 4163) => -0.63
